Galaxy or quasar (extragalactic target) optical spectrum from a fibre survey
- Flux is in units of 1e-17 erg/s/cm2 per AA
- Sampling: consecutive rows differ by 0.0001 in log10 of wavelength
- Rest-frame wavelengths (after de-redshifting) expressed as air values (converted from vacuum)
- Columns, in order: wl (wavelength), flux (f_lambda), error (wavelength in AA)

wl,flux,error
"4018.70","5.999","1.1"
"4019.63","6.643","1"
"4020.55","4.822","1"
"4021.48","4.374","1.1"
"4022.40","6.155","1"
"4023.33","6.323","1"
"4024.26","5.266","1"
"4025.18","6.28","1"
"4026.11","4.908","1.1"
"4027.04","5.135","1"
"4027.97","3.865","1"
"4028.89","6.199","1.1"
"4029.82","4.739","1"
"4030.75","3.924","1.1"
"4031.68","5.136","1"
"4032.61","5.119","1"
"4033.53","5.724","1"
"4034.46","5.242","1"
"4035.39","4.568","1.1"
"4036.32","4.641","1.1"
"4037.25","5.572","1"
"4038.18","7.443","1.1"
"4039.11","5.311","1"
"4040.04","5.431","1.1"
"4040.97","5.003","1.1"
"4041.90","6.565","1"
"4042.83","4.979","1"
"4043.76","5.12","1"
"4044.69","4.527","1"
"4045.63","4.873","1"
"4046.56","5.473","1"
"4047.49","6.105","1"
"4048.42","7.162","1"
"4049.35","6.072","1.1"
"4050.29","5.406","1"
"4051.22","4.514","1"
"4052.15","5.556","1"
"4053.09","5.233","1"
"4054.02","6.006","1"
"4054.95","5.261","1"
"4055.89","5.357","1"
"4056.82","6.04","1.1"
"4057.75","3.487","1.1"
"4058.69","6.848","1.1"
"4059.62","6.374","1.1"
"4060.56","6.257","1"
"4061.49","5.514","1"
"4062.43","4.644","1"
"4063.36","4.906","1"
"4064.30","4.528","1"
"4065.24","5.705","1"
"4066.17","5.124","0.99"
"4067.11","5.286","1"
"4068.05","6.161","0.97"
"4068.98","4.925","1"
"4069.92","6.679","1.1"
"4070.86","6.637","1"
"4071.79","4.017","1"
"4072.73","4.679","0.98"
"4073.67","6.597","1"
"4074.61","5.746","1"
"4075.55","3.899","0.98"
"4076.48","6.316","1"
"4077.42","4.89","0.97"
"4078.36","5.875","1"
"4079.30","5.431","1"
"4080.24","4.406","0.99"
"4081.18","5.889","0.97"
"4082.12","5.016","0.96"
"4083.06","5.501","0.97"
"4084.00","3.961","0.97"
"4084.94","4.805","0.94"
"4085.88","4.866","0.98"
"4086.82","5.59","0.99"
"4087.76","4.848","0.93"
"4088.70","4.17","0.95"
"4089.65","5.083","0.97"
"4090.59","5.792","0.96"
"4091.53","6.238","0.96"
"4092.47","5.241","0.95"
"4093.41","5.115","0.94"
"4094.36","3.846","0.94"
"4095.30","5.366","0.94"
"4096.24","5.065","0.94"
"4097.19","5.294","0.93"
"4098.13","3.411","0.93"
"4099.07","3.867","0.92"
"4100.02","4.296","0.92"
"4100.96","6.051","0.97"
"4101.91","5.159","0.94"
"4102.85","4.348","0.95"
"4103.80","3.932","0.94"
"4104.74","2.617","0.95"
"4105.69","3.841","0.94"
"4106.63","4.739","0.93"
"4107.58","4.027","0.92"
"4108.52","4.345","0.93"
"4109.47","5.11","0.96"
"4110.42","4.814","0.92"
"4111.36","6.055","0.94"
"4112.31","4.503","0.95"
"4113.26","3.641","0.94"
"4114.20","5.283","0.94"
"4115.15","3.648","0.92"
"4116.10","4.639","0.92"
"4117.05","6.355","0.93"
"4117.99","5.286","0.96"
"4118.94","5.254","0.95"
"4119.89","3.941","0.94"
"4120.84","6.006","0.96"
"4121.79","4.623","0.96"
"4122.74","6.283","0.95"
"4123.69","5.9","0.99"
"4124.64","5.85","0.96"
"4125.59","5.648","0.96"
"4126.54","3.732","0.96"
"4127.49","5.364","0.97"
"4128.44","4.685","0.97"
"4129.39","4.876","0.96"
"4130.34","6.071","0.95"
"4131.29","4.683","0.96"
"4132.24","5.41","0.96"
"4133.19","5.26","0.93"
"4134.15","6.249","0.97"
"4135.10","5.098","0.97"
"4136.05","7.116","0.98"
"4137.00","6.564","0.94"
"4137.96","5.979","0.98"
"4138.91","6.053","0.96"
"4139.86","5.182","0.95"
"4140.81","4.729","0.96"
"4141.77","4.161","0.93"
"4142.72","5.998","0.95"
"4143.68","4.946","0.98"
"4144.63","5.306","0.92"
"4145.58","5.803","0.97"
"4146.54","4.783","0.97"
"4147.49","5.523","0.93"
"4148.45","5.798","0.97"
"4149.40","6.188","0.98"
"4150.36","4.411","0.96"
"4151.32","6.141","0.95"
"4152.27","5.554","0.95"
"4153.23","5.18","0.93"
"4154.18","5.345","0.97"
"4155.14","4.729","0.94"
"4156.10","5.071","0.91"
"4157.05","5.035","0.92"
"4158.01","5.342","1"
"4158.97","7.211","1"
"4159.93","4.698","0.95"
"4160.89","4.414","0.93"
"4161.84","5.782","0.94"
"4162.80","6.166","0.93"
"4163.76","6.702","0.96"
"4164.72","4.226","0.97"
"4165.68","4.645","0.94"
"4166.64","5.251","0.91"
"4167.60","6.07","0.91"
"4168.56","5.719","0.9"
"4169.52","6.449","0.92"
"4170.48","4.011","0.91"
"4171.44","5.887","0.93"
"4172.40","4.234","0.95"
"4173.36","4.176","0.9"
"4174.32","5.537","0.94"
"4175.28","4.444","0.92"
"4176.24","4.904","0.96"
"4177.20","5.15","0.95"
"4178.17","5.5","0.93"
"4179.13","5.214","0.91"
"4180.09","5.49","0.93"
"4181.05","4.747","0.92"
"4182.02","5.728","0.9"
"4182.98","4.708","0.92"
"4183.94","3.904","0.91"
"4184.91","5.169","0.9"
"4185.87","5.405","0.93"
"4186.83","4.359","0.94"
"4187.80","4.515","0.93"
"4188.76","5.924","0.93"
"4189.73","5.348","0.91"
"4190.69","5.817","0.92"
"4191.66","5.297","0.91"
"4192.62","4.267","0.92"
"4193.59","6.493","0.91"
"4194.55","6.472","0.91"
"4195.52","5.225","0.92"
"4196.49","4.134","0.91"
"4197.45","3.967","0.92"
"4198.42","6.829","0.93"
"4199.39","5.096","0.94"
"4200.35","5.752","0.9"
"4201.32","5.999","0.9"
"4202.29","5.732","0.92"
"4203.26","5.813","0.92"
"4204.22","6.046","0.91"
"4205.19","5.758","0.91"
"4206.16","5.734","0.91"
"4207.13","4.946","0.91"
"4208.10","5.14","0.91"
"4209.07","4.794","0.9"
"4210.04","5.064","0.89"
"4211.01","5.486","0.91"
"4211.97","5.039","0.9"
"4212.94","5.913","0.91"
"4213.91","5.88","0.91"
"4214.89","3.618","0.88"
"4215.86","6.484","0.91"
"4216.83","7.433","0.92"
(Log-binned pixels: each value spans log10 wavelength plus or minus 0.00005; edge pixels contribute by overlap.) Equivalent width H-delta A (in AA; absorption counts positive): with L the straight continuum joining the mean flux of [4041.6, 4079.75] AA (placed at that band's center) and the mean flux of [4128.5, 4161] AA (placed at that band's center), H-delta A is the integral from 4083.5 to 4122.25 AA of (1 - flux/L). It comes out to 5.0 AA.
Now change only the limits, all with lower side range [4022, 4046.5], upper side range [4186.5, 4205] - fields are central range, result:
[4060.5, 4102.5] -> 1.5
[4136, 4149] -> -0.3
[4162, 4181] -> 0.6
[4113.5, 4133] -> 0.8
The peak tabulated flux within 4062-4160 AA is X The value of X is 7.211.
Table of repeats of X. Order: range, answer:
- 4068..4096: 6.679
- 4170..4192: 5.924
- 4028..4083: 7.443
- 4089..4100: 6.238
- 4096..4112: 6.055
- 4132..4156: 7.116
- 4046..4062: 7.162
